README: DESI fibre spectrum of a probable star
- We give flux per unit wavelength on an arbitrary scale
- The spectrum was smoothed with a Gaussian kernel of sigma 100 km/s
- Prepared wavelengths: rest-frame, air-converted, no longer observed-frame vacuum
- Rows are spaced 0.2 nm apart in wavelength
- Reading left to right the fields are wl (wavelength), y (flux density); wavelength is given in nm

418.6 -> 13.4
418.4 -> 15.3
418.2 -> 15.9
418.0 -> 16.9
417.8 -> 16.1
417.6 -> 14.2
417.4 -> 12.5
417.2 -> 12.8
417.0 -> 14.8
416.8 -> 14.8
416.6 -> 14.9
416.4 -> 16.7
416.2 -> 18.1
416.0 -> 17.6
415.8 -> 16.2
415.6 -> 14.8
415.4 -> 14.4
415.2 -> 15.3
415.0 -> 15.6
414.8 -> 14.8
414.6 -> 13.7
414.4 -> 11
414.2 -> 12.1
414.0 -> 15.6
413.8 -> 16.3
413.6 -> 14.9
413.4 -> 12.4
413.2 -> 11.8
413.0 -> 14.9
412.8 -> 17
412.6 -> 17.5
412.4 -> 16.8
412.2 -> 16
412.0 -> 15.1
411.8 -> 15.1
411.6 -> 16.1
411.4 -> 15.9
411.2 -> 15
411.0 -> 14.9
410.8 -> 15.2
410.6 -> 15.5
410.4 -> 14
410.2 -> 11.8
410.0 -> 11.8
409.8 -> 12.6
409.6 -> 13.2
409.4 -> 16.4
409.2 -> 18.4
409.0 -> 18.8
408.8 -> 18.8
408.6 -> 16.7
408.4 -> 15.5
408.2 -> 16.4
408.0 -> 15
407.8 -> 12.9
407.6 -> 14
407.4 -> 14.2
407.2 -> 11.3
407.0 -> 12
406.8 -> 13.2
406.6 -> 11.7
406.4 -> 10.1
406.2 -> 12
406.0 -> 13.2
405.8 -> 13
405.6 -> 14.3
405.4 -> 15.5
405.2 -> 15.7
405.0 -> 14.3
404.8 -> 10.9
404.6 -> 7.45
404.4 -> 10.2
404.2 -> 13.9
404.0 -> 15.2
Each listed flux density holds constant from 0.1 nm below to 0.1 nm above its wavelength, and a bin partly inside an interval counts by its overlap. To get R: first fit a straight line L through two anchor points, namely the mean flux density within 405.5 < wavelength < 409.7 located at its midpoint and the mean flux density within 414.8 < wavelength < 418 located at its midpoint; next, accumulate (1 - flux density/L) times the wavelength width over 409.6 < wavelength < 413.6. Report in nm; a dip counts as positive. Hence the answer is 0.03 nm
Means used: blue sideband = 14.3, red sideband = 15.3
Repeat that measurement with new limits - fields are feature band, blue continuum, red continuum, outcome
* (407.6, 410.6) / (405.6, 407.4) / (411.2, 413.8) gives -0.34 nm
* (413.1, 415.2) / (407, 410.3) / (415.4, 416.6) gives 0.27 nm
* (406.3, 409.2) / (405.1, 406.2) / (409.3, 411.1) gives -0.09 nm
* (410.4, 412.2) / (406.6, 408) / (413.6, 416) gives -0.18 nm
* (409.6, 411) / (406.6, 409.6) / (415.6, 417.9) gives 0.15 nm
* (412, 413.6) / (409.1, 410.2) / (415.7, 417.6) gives -0.05 nm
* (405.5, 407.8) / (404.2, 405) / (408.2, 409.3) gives 0.22 nm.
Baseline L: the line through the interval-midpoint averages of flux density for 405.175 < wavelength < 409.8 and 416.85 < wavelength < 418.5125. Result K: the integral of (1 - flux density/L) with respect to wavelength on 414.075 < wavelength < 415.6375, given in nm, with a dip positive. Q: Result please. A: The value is 0.08 nm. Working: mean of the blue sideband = 14.4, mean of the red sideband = 14.8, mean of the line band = 14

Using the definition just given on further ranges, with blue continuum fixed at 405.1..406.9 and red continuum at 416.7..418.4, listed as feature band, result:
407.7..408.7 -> -0.13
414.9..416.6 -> -0.17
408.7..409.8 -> -0.25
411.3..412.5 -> -0.16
